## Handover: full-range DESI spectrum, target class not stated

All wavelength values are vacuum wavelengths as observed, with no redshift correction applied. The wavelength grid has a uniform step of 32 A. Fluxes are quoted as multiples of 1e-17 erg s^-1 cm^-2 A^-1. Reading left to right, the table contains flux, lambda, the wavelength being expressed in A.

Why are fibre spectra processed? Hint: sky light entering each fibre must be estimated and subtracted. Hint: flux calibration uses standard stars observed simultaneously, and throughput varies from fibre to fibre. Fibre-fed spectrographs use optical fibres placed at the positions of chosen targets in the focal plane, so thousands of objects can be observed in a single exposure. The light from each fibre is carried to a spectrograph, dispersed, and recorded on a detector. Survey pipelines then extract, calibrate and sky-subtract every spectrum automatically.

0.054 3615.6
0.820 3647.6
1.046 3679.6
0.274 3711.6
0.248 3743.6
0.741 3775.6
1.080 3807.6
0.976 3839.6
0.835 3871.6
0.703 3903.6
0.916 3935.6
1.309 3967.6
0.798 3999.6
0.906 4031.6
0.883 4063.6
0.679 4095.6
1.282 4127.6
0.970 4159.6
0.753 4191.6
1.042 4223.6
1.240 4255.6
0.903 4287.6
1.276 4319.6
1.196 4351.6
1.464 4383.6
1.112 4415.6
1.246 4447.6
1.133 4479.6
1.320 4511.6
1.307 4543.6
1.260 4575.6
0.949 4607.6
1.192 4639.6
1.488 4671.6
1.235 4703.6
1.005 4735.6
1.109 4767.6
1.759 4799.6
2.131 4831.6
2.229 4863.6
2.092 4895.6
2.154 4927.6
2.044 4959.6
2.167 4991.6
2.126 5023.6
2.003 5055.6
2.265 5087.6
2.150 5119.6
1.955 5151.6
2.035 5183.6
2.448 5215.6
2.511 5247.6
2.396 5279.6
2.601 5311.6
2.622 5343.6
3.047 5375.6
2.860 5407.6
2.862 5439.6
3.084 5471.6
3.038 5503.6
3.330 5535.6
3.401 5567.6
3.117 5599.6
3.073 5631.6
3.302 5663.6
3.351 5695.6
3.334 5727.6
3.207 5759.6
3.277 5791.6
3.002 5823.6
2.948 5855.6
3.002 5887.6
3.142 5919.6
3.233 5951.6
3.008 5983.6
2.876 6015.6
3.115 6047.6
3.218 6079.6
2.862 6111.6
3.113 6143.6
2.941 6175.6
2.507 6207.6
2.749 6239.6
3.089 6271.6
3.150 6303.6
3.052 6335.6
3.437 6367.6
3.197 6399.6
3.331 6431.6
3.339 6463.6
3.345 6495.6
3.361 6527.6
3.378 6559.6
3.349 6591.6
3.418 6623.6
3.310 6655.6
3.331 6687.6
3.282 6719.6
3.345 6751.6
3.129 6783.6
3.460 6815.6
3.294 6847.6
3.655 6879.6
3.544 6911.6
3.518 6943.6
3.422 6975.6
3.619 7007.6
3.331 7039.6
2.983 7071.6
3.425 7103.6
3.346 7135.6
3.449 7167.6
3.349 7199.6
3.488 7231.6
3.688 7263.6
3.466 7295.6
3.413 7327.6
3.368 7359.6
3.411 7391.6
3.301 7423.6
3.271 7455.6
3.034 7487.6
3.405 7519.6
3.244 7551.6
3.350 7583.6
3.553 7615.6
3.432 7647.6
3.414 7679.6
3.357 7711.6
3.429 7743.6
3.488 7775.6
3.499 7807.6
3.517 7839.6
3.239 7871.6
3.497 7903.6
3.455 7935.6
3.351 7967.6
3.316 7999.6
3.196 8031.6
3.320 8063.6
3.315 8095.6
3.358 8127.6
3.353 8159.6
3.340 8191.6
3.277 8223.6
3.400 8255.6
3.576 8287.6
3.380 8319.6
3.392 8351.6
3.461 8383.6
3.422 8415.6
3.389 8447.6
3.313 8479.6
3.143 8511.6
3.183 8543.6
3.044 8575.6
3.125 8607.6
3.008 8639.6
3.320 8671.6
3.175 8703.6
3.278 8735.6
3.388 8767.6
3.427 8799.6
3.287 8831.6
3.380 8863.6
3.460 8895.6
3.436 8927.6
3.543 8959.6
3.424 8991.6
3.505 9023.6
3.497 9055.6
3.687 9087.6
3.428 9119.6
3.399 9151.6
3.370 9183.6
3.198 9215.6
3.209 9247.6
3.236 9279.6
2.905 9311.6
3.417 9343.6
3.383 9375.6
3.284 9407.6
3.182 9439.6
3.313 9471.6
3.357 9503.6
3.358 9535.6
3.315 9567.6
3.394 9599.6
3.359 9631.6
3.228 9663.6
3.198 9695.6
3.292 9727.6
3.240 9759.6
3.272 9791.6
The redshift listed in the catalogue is 0.200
